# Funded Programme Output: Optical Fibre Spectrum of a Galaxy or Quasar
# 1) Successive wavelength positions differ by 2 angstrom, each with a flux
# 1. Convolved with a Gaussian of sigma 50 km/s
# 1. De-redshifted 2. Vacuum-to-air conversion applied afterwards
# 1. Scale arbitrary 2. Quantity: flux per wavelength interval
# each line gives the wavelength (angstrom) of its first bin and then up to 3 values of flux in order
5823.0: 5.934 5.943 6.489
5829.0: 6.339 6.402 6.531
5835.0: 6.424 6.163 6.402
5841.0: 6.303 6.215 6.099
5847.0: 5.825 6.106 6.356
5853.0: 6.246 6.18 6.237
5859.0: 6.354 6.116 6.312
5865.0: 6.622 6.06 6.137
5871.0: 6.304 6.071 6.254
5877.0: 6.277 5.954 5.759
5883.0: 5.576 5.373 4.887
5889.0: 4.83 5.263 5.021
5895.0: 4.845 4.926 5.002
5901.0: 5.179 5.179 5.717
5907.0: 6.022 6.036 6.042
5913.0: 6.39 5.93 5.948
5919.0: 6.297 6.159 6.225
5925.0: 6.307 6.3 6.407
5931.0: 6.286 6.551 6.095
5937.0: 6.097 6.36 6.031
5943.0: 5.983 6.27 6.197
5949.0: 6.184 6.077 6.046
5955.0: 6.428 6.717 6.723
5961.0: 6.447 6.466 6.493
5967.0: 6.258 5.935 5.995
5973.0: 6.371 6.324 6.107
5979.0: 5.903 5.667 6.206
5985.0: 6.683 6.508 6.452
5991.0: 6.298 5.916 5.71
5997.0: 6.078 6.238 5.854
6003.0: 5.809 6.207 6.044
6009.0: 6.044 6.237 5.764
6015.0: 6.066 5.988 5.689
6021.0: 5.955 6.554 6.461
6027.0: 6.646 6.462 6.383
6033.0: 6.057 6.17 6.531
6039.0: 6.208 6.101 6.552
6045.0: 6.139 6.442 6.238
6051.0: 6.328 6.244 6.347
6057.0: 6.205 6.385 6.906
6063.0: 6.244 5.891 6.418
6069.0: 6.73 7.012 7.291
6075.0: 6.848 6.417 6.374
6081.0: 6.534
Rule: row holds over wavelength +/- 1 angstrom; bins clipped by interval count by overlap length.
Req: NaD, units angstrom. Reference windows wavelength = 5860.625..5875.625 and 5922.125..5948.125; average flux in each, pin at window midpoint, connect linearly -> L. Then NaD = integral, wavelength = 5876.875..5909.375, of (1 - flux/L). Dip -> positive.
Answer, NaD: 4.54 angstrom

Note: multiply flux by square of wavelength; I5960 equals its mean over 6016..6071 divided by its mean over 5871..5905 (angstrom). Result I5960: 1.23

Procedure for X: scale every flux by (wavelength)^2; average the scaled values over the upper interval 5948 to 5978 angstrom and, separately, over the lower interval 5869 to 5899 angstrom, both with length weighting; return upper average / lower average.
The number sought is 1.2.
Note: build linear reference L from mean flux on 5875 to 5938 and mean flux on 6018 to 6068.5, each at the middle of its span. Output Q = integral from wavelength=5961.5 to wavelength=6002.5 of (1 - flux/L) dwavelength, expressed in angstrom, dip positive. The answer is -0.7 angstrom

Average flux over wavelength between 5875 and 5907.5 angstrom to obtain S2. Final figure 5.38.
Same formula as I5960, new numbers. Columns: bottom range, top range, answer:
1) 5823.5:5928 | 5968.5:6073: 1.10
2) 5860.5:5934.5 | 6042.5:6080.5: 1.17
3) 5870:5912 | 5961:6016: 1.14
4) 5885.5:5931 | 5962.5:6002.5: 1.11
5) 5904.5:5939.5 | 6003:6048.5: 1.04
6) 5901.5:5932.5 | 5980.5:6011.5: 1.04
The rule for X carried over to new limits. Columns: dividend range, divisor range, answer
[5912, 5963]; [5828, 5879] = 1.03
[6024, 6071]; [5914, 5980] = 1.05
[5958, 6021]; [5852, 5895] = 1.09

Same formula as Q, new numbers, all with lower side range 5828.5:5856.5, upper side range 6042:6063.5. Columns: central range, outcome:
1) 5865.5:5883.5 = 0.57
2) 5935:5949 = 0.34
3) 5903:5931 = 0.83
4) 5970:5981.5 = 0.45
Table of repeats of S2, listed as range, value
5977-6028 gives 6.12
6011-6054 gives 6.24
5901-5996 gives 6.18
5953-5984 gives 6.26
